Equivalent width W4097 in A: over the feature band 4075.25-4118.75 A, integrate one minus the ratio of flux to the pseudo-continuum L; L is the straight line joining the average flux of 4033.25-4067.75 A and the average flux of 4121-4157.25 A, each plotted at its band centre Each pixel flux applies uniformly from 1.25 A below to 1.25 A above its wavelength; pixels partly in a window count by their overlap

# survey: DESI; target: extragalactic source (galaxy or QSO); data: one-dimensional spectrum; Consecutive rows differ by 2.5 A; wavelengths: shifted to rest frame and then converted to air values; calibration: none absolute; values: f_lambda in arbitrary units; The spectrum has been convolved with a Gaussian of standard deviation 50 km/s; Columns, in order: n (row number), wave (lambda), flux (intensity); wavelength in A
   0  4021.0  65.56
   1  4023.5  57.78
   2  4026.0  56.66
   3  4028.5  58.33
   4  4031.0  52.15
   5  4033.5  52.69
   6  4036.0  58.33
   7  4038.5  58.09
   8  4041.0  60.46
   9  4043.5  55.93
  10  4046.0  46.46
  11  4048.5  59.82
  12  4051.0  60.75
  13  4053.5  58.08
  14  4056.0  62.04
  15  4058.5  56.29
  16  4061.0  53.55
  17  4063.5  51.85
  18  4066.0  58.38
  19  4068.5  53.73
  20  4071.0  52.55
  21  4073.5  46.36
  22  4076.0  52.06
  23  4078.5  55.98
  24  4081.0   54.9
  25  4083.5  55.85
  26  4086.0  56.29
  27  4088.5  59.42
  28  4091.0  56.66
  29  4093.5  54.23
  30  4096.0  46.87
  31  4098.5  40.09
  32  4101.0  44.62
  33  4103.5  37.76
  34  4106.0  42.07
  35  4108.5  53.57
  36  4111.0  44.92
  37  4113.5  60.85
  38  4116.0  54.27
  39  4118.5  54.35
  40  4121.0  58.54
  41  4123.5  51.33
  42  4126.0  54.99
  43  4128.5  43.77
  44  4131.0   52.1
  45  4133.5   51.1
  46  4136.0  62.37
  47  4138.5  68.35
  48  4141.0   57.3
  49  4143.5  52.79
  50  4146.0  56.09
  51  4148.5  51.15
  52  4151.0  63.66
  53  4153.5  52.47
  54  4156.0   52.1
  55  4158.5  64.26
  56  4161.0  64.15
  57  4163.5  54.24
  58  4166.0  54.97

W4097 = 3.6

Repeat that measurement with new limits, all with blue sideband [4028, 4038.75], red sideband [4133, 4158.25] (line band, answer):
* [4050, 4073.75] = 0.1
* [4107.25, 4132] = 1.7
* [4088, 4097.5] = 0.5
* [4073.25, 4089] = 0.4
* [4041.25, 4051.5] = 0.0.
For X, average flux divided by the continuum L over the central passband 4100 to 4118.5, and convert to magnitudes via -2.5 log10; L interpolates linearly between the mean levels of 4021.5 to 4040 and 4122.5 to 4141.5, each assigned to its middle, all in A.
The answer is 0.14 mag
